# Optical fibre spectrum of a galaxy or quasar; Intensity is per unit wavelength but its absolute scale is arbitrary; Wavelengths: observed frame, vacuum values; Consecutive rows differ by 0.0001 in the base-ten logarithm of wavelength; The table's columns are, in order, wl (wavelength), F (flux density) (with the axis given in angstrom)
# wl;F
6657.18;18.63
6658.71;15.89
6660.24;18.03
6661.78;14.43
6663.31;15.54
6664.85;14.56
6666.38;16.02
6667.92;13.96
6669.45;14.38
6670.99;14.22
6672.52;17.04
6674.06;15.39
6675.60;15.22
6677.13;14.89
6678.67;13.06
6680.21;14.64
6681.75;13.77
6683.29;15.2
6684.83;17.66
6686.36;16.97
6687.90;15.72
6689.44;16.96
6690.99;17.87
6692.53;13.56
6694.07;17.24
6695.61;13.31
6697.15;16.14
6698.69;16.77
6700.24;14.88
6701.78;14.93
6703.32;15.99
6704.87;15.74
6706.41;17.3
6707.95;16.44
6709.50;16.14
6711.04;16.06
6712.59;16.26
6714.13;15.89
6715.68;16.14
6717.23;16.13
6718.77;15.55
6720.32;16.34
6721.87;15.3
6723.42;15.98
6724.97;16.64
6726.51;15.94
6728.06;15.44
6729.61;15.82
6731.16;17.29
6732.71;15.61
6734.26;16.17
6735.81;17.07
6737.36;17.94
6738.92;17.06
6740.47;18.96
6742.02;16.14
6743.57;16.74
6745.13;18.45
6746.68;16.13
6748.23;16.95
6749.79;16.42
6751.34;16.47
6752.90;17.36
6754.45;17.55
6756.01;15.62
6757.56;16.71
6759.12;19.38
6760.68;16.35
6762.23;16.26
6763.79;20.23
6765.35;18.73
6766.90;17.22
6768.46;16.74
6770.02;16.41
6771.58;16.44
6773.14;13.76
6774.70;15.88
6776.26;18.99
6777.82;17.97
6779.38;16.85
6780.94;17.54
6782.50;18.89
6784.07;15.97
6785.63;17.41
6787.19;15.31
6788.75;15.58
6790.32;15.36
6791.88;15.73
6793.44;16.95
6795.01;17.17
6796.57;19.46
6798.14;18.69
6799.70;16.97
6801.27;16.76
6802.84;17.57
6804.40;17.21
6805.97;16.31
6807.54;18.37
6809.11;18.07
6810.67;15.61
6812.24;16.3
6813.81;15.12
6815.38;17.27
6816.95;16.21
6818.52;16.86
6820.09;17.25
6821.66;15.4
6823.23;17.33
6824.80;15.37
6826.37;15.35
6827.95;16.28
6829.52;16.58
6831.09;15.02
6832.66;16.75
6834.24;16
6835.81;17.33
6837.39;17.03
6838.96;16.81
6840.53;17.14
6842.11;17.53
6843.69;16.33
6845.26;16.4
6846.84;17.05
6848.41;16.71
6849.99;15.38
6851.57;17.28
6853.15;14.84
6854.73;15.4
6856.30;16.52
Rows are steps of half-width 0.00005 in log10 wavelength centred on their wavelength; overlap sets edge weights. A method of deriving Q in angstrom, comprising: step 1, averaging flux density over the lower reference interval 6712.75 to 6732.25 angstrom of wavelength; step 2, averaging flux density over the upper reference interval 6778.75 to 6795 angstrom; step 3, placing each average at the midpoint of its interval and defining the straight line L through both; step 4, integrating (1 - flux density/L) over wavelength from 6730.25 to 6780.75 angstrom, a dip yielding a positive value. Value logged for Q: -2.3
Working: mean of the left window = 16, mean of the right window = 16.6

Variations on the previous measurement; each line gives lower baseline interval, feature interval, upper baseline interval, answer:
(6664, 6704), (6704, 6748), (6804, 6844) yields -1.98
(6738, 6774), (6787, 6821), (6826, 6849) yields -0.16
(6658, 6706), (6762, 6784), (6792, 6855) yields -1.36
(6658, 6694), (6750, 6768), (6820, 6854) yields -1.64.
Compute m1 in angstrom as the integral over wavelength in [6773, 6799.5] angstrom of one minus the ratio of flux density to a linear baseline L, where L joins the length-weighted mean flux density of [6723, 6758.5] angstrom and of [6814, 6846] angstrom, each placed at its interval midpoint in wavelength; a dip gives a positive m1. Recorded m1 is -0.61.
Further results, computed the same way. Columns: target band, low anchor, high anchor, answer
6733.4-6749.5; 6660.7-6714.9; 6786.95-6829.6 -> -1.1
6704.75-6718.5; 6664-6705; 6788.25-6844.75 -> -0.5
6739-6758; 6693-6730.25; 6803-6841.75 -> -1.0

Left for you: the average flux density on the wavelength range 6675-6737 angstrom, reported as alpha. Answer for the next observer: 15.9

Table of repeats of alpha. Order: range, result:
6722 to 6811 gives 17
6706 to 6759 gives 16.6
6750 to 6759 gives 16.9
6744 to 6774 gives 17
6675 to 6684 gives 14.4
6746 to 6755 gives 16.8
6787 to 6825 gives 16.8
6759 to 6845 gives 16.8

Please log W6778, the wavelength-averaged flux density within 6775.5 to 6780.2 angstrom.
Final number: 17.9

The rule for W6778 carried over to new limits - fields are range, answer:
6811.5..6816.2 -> 16.2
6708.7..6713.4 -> 16.2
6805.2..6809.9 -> 17.6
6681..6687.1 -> 15.9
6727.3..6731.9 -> 16.2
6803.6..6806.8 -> 16.8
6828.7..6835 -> 16.1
